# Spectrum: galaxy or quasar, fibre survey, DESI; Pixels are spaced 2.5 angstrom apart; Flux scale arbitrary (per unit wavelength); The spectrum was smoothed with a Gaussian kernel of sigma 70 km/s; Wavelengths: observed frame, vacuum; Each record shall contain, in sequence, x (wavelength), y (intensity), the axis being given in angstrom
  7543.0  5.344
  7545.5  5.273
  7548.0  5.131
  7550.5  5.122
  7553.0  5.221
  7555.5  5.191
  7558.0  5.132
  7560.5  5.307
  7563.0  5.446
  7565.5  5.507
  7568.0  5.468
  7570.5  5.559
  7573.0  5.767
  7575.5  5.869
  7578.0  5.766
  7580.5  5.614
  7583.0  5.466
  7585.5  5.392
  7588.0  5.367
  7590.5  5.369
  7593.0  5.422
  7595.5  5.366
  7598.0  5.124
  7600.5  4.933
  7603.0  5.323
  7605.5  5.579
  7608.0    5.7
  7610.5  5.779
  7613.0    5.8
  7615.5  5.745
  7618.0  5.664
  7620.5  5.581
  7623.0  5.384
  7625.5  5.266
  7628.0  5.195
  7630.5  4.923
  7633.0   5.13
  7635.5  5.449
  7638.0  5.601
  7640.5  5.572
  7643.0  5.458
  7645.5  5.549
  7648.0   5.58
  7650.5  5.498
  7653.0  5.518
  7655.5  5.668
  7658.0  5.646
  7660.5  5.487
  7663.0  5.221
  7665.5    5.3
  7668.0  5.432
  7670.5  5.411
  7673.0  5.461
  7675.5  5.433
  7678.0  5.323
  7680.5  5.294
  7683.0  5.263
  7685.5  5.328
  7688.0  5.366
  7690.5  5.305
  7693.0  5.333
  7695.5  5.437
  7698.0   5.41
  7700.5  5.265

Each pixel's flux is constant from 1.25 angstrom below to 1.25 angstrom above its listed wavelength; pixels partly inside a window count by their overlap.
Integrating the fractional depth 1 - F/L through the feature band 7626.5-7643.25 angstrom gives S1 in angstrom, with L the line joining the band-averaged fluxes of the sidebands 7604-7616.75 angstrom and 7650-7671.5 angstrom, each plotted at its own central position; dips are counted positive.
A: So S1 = 0.8 angstrom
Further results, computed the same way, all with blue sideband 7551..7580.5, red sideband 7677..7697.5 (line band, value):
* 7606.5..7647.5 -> -0.66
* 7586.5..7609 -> 0.36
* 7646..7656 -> -0.34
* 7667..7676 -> -0.14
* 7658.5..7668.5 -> -0.03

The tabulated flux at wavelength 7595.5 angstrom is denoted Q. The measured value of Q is 5.366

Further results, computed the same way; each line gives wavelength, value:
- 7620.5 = 5.581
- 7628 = 5.195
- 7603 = 5.323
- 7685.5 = 5.328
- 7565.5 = 5.507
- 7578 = 5.766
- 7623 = 5.384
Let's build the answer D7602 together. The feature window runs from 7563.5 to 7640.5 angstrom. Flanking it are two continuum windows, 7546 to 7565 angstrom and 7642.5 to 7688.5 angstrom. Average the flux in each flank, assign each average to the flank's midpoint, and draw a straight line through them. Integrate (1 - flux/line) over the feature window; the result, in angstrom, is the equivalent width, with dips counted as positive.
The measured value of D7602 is -2.2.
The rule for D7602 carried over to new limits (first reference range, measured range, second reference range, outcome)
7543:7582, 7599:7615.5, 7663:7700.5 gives -0.41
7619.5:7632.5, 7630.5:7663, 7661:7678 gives -1.01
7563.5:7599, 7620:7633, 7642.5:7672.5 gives 0.60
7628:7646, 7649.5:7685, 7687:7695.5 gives -0.45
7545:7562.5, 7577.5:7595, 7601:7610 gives -0.25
